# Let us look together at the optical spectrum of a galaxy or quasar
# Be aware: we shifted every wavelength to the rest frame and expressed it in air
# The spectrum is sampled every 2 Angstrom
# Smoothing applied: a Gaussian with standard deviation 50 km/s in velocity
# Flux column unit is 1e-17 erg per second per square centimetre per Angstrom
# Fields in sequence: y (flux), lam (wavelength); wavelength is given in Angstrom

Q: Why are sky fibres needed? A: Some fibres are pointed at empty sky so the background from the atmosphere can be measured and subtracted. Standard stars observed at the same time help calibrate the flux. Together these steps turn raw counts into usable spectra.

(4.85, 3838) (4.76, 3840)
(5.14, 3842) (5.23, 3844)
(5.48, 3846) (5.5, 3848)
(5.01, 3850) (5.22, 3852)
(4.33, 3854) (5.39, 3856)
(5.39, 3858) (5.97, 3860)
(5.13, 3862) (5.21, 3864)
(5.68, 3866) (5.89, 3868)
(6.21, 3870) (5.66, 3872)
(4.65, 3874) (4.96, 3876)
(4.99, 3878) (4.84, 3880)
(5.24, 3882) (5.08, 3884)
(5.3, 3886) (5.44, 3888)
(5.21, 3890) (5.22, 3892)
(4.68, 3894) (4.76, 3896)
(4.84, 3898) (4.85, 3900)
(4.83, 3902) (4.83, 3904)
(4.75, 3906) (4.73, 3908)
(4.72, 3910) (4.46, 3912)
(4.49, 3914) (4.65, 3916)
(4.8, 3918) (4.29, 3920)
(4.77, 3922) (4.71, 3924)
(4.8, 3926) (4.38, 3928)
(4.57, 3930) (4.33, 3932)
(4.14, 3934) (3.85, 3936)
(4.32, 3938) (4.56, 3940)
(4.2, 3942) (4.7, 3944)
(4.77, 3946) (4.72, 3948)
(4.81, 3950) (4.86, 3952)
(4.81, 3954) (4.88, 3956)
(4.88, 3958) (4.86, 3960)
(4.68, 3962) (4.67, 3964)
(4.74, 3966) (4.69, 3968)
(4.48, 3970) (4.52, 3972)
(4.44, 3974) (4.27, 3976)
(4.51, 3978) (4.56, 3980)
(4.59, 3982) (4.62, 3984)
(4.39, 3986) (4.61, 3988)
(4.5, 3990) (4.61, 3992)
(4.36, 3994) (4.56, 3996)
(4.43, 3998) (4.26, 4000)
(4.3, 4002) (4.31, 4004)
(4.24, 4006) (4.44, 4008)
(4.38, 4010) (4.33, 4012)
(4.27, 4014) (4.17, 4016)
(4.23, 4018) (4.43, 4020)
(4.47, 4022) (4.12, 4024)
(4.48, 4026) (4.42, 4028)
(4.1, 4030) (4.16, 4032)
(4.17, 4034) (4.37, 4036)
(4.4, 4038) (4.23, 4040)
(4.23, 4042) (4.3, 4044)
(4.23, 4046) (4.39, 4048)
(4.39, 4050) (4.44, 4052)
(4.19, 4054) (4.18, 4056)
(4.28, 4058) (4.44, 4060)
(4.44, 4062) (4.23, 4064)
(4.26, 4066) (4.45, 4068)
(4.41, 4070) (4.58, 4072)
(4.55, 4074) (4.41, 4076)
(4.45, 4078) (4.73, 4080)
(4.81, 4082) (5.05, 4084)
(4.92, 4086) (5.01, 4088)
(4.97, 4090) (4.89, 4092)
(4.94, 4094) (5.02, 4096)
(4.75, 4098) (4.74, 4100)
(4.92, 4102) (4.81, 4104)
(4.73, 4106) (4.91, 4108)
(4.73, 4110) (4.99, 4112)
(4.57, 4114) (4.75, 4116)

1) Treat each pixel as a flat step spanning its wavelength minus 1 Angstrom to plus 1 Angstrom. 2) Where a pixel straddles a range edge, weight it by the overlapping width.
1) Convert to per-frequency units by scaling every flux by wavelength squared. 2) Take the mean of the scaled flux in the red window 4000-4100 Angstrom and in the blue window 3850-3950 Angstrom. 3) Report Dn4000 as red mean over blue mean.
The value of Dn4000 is 0.98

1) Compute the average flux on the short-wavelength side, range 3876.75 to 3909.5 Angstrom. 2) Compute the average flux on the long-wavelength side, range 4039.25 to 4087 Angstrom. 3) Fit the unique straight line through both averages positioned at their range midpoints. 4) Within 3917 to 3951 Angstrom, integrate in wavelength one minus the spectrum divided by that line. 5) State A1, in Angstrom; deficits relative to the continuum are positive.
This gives 2.32 Angstrom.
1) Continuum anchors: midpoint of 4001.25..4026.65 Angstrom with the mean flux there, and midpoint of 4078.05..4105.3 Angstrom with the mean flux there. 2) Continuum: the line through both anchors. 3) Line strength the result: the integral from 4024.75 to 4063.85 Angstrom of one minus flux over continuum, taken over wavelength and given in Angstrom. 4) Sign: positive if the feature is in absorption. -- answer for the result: 1.98 Angstrom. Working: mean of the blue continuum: 4.32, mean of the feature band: 4.3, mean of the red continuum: 4.87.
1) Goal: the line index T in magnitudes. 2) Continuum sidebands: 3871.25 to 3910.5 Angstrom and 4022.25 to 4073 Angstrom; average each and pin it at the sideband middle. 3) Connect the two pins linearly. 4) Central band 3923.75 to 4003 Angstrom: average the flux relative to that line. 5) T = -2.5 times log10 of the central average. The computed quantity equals 0.03 mag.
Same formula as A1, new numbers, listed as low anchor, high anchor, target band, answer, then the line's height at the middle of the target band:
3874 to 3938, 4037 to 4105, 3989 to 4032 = 2.6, 4.63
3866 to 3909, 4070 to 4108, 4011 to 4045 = 4.2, 4.88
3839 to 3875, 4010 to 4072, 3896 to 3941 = 3.7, 4.99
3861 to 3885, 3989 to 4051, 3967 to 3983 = 0.4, 4.63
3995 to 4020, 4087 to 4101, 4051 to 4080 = 2.0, 4.71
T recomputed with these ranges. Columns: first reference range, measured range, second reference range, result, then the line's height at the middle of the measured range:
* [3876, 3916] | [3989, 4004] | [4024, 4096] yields 0.052 mag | 4.64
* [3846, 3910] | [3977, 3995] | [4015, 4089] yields 0.038 mag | 4.69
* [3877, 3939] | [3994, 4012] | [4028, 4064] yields 0.017 mag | 4.43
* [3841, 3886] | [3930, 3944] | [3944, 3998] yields 0.130 mag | 4.83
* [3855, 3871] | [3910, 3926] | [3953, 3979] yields 0.107 mag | 5.1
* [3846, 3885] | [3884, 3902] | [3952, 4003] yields 0.018 mag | 5.11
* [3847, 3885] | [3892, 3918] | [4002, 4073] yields 0.072 mag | 5.06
